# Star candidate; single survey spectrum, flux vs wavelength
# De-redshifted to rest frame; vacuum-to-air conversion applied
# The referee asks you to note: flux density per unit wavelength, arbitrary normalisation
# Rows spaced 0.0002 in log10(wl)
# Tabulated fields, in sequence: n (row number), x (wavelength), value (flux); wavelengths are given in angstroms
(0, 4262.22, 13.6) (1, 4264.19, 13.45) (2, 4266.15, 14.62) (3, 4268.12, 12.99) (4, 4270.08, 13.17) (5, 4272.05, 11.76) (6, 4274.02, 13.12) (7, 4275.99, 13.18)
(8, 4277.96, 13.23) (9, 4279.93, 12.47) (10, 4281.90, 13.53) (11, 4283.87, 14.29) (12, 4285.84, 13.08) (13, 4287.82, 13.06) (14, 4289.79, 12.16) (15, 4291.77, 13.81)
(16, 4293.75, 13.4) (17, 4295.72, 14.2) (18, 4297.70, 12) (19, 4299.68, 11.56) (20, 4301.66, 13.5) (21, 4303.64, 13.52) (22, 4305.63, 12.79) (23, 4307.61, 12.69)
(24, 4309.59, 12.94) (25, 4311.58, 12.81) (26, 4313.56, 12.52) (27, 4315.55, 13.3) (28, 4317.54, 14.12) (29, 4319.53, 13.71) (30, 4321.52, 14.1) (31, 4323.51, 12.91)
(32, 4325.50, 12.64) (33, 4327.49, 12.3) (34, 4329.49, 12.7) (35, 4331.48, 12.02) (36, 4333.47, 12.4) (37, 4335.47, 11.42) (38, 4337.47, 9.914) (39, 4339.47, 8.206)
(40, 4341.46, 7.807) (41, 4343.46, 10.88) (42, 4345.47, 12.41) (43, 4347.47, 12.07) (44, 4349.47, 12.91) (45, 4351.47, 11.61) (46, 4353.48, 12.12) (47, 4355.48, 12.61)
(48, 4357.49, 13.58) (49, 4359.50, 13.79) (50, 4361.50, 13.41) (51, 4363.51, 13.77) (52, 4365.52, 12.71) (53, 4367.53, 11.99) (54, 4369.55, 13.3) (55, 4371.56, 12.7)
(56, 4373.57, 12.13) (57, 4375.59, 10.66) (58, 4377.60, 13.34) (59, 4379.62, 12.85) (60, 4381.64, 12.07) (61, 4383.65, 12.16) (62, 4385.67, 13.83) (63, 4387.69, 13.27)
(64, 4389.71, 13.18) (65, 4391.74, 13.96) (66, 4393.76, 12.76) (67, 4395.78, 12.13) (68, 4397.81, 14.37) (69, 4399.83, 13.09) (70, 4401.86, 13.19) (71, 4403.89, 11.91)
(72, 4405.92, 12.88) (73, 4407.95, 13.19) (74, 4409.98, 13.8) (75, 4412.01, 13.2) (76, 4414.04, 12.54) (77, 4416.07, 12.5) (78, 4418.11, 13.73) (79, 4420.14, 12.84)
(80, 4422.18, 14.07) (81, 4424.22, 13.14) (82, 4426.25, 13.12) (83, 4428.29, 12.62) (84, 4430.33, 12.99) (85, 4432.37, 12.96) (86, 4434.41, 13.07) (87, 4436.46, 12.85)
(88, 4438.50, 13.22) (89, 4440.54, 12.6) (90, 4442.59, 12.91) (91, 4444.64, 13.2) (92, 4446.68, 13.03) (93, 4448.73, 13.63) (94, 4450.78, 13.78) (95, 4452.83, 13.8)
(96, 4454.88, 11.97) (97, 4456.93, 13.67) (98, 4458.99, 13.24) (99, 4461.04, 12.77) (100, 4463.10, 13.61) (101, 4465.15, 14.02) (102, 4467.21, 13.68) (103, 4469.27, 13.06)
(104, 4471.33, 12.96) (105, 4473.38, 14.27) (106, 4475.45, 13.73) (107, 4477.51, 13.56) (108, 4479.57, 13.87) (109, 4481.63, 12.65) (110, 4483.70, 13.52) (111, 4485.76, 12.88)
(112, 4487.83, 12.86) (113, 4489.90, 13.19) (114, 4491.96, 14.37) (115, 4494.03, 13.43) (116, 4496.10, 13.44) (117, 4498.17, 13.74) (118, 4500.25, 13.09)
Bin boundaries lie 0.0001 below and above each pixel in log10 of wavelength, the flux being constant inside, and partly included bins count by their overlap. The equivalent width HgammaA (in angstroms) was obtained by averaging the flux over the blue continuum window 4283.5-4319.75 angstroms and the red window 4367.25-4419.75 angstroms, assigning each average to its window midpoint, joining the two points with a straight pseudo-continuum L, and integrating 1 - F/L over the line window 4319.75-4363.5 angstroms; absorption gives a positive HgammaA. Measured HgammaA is 3.2 angstroms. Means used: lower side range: 13.1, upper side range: 12.9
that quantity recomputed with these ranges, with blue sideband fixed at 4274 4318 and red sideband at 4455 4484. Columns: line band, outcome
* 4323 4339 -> 1.5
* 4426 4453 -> 0.5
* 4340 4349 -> 1.6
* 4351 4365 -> 0.2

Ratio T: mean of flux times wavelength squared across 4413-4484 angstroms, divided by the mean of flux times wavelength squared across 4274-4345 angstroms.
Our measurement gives 1.12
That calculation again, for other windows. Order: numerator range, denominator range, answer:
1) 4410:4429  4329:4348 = 1.25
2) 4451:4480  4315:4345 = 1.20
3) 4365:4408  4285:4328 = 1.02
